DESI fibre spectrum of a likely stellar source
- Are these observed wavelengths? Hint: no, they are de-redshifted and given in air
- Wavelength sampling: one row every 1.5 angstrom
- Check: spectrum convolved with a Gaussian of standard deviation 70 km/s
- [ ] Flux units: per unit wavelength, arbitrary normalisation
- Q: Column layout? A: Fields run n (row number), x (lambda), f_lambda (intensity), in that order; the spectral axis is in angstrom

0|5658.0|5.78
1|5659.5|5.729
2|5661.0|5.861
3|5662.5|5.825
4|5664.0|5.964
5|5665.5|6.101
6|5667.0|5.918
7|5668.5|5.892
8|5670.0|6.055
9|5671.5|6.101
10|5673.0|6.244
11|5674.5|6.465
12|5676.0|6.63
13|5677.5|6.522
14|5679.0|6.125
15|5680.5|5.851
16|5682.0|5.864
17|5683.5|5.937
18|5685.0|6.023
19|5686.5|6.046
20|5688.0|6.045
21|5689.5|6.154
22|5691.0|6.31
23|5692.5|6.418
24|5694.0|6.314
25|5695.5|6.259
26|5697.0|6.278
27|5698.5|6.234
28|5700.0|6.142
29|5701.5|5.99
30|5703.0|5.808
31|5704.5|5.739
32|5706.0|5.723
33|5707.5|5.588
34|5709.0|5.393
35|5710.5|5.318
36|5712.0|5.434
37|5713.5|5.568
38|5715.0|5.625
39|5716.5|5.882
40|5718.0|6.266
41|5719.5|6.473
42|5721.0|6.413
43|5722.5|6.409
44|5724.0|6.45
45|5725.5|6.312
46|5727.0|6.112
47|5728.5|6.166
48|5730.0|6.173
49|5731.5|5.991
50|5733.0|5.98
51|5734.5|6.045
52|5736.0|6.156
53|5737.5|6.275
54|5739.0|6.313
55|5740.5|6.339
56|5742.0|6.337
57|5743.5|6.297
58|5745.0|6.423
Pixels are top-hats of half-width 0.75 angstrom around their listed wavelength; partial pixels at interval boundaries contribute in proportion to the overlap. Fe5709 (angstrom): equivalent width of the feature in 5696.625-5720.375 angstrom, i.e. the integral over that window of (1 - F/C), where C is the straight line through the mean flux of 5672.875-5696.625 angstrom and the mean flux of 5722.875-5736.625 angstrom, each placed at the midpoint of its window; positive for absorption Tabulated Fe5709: 1.3 angstrom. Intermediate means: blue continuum 6.2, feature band 5.84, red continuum 6.16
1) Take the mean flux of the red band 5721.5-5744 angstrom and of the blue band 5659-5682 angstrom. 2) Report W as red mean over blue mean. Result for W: 1.0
